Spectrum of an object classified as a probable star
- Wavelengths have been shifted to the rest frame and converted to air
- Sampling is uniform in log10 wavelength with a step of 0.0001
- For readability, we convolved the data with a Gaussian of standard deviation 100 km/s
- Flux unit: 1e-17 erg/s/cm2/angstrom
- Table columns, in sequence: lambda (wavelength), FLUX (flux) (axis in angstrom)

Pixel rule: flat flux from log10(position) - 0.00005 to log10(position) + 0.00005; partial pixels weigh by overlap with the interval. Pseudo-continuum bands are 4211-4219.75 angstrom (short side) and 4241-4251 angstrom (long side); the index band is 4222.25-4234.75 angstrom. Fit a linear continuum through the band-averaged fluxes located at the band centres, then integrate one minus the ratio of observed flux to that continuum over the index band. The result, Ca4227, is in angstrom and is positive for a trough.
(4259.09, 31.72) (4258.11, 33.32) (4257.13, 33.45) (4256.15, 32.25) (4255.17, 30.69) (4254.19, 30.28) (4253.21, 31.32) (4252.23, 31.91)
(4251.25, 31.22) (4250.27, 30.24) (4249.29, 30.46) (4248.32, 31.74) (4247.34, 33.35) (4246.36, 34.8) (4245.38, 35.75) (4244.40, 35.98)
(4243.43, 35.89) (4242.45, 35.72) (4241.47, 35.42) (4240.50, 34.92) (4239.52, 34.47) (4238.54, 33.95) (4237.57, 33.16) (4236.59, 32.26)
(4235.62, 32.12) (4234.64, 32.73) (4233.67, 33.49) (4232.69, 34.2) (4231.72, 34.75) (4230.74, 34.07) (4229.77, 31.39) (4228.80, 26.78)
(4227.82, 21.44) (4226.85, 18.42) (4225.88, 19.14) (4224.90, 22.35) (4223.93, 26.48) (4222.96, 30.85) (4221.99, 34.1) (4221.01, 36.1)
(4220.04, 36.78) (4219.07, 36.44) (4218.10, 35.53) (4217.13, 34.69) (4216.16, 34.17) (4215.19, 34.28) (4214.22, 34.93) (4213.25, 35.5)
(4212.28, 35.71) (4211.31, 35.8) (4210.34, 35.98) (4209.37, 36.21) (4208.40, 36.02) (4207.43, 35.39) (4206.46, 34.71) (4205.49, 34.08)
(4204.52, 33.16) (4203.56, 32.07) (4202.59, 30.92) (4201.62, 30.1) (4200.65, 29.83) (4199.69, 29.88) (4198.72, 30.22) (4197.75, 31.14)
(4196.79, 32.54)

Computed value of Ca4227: 2.4 angstrom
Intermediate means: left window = 35.3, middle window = 28.1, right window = 33.9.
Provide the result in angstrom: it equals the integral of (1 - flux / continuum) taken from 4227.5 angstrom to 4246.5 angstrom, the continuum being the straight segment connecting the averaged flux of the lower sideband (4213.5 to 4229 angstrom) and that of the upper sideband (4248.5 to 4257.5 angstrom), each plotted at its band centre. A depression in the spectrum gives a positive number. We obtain -1.5 angstrom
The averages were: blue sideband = 30.3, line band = 33.2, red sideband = 31.3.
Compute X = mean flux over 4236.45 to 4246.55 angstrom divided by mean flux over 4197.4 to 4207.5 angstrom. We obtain 1.1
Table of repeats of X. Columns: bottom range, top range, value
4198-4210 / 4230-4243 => 1.04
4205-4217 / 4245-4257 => 0.91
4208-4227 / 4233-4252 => 1.03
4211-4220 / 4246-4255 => 0.90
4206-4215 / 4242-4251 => 0.95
